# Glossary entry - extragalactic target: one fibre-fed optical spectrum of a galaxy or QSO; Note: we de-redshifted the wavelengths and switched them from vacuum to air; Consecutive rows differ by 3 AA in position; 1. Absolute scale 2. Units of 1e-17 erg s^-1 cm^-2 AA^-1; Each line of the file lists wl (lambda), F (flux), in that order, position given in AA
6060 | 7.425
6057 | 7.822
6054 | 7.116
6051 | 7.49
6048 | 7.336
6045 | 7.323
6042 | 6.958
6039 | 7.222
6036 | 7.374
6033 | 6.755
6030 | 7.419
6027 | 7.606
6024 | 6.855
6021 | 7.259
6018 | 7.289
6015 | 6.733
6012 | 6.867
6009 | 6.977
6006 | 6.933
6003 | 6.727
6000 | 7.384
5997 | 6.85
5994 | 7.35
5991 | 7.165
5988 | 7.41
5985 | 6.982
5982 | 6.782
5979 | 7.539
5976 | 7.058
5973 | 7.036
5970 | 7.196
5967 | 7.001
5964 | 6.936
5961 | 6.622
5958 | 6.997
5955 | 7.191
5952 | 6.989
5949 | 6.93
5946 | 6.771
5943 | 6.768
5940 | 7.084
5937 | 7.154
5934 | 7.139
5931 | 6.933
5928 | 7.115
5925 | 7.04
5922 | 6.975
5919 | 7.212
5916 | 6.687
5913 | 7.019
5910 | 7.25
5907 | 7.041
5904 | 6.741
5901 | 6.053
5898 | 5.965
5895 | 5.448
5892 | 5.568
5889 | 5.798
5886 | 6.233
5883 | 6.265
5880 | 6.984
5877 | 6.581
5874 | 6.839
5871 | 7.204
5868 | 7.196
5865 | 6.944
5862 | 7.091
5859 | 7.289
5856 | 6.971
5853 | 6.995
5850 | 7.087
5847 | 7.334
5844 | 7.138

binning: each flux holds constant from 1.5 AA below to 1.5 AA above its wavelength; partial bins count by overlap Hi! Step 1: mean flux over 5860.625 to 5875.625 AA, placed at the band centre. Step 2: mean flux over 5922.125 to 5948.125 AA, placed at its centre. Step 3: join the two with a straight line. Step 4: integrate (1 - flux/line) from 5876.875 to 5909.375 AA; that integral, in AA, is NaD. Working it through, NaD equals 3.6 AA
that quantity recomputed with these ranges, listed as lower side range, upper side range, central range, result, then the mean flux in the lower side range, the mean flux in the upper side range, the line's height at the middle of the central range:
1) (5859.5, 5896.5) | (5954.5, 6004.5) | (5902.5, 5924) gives -0.87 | 6.53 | 7.07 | 6.72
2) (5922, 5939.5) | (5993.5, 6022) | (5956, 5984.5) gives 0.10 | 7.07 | 7.02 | 7.04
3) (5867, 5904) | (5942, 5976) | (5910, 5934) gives -1.34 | 6.35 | 6.96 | 6.65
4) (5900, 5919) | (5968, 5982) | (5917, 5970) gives 0.10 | 6.85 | 7.15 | 7.01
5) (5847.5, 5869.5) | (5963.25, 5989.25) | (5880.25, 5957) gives 4.31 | 7.09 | 7.11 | 7.1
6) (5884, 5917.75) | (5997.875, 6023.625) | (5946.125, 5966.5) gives -0.77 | 6.35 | 7.01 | 6.68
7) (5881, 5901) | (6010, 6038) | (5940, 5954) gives -1.03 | 5.92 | 7.13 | 6.43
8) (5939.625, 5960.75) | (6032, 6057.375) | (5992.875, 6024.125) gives 0.47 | 6.93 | 7.25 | 7.13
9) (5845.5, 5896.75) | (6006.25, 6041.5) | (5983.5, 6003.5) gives -0.33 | 6.69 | 7.11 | 7.03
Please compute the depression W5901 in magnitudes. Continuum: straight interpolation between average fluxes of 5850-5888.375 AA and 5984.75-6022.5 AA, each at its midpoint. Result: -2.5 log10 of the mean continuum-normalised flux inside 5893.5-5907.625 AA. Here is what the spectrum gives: 0.12 mag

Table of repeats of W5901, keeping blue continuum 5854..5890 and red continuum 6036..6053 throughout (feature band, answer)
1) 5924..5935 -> -0.015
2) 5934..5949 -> 0.004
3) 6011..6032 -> 0.010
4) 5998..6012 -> 0.027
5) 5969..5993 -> -0.008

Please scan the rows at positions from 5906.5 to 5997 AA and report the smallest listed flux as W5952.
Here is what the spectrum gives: 6.622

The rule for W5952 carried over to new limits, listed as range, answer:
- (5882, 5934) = 5.448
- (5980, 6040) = 6.727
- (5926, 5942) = 6.933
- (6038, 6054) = 6.958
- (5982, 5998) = 6.782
